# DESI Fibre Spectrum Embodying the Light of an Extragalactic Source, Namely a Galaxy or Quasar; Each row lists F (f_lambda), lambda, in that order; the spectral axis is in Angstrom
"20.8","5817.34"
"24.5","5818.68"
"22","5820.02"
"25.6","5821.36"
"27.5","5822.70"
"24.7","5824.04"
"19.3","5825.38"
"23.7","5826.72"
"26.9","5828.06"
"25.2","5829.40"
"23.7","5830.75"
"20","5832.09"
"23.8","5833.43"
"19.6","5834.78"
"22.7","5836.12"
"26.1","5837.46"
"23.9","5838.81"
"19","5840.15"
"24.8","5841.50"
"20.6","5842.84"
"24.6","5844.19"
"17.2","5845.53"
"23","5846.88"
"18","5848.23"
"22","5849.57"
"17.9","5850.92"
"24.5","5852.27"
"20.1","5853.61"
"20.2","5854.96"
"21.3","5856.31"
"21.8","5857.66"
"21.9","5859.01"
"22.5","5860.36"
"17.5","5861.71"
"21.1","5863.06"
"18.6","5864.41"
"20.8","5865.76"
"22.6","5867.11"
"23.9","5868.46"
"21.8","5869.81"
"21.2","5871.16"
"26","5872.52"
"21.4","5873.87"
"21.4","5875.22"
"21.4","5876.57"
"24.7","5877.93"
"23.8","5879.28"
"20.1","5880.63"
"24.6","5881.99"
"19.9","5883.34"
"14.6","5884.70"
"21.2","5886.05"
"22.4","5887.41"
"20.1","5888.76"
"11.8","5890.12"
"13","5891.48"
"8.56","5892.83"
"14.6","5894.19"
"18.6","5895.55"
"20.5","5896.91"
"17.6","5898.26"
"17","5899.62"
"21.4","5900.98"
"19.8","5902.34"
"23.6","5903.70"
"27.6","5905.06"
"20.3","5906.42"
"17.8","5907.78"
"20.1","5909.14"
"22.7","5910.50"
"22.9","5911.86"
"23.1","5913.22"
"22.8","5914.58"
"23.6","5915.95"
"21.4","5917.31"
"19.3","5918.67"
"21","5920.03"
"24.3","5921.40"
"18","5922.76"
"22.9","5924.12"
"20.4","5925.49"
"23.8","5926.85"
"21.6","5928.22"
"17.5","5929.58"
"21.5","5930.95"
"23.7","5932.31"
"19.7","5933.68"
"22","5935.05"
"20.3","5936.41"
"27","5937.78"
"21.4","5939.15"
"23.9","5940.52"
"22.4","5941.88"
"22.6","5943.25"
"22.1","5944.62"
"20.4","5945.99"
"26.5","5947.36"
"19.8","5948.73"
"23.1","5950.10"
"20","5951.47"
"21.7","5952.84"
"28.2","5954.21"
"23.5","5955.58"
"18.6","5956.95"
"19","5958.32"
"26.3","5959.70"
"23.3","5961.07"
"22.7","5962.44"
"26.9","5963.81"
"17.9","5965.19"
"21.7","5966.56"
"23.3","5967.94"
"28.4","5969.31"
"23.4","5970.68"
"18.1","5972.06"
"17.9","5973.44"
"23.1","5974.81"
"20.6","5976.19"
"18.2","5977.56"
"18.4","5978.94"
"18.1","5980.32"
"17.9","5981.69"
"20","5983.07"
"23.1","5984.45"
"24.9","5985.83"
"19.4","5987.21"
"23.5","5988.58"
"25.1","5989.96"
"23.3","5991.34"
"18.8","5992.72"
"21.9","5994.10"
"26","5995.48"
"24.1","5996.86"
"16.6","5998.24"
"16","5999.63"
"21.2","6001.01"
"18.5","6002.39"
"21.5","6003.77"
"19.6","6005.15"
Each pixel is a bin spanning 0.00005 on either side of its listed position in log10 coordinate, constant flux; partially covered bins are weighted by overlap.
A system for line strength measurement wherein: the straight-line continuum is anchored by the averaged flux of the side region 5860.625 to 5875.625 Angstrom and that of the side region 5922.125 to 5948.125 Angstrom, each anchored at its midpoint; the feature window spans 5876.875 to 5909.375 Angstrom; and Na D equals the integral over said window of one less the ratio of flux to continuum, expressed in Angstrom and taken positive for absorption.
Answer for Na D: 3.5 Angstrom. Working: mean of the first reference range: 21.5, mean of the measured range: 19.3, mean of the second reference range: 22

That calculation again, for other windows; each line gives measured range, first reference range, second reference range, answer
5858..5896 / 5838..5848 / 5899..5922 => 3.0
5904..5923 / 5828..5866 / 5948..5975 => 0.1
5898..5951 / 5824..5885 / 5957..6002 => -0.3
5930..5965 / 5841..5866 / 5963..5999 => -1.9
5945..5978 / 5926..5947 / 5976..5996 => -0.9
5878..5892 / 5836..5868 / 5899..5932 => 1.3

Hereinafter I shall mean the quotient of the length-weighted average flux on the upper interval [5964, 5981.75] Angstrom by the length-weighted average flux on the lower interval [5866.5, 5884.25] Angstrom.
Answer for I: 0.93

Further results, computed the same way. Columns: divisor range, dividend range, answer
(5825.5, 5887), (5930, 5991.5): 1.01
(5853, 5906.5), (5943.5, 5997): 1.09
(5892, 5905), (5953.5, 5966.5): 1.25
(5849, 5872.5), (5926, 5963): 1.05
